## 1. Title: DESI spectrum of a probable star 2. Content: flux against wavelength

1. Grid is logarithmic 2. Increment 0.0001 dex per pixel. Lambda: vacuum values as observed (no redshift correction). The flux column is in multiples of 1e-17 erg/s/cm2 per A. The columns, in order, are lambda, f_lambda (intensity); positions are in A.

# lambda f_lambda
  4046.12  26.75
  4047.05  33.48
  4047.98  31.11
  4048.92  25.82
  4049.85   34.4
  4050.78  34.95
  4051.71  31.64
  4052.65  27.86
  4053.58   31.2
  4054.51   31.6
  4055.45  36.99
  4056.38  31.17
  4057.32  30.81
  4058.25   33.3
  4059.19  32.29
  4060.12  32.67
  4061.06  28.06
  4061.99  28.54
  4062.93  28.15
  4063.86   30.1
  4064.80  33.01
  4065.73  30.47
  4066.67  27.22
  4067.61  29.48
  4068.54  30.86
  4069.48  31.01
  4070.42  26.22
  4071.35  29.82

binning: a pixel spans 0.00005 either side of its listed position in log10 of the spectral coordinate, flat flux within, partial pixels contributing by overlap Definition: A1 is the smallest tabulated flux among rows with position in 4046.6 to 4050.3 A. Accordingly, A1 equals 25.82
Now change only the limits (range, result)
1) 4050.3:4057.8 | 27.86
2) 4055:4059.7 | 30.81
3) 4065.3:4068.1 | 27.22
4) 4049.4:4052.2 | 31.64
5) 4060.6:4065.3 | 28.06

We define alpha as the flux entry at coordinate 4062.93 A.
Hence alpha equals 28.15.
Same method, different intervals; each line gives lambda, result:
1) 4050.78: 34.95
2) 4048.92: 25.82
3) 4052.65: 27.86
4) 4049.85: 34.4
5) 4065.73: 30.47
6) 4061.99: 28.54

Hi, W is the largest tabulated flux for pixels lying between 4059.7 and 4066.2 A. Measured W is 33.01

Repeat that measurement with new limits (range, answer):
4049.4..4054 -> 34.95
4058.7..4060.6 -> 32.67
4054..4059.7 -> 36.99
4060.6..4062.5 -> 28.54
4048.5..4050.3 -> 34.4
